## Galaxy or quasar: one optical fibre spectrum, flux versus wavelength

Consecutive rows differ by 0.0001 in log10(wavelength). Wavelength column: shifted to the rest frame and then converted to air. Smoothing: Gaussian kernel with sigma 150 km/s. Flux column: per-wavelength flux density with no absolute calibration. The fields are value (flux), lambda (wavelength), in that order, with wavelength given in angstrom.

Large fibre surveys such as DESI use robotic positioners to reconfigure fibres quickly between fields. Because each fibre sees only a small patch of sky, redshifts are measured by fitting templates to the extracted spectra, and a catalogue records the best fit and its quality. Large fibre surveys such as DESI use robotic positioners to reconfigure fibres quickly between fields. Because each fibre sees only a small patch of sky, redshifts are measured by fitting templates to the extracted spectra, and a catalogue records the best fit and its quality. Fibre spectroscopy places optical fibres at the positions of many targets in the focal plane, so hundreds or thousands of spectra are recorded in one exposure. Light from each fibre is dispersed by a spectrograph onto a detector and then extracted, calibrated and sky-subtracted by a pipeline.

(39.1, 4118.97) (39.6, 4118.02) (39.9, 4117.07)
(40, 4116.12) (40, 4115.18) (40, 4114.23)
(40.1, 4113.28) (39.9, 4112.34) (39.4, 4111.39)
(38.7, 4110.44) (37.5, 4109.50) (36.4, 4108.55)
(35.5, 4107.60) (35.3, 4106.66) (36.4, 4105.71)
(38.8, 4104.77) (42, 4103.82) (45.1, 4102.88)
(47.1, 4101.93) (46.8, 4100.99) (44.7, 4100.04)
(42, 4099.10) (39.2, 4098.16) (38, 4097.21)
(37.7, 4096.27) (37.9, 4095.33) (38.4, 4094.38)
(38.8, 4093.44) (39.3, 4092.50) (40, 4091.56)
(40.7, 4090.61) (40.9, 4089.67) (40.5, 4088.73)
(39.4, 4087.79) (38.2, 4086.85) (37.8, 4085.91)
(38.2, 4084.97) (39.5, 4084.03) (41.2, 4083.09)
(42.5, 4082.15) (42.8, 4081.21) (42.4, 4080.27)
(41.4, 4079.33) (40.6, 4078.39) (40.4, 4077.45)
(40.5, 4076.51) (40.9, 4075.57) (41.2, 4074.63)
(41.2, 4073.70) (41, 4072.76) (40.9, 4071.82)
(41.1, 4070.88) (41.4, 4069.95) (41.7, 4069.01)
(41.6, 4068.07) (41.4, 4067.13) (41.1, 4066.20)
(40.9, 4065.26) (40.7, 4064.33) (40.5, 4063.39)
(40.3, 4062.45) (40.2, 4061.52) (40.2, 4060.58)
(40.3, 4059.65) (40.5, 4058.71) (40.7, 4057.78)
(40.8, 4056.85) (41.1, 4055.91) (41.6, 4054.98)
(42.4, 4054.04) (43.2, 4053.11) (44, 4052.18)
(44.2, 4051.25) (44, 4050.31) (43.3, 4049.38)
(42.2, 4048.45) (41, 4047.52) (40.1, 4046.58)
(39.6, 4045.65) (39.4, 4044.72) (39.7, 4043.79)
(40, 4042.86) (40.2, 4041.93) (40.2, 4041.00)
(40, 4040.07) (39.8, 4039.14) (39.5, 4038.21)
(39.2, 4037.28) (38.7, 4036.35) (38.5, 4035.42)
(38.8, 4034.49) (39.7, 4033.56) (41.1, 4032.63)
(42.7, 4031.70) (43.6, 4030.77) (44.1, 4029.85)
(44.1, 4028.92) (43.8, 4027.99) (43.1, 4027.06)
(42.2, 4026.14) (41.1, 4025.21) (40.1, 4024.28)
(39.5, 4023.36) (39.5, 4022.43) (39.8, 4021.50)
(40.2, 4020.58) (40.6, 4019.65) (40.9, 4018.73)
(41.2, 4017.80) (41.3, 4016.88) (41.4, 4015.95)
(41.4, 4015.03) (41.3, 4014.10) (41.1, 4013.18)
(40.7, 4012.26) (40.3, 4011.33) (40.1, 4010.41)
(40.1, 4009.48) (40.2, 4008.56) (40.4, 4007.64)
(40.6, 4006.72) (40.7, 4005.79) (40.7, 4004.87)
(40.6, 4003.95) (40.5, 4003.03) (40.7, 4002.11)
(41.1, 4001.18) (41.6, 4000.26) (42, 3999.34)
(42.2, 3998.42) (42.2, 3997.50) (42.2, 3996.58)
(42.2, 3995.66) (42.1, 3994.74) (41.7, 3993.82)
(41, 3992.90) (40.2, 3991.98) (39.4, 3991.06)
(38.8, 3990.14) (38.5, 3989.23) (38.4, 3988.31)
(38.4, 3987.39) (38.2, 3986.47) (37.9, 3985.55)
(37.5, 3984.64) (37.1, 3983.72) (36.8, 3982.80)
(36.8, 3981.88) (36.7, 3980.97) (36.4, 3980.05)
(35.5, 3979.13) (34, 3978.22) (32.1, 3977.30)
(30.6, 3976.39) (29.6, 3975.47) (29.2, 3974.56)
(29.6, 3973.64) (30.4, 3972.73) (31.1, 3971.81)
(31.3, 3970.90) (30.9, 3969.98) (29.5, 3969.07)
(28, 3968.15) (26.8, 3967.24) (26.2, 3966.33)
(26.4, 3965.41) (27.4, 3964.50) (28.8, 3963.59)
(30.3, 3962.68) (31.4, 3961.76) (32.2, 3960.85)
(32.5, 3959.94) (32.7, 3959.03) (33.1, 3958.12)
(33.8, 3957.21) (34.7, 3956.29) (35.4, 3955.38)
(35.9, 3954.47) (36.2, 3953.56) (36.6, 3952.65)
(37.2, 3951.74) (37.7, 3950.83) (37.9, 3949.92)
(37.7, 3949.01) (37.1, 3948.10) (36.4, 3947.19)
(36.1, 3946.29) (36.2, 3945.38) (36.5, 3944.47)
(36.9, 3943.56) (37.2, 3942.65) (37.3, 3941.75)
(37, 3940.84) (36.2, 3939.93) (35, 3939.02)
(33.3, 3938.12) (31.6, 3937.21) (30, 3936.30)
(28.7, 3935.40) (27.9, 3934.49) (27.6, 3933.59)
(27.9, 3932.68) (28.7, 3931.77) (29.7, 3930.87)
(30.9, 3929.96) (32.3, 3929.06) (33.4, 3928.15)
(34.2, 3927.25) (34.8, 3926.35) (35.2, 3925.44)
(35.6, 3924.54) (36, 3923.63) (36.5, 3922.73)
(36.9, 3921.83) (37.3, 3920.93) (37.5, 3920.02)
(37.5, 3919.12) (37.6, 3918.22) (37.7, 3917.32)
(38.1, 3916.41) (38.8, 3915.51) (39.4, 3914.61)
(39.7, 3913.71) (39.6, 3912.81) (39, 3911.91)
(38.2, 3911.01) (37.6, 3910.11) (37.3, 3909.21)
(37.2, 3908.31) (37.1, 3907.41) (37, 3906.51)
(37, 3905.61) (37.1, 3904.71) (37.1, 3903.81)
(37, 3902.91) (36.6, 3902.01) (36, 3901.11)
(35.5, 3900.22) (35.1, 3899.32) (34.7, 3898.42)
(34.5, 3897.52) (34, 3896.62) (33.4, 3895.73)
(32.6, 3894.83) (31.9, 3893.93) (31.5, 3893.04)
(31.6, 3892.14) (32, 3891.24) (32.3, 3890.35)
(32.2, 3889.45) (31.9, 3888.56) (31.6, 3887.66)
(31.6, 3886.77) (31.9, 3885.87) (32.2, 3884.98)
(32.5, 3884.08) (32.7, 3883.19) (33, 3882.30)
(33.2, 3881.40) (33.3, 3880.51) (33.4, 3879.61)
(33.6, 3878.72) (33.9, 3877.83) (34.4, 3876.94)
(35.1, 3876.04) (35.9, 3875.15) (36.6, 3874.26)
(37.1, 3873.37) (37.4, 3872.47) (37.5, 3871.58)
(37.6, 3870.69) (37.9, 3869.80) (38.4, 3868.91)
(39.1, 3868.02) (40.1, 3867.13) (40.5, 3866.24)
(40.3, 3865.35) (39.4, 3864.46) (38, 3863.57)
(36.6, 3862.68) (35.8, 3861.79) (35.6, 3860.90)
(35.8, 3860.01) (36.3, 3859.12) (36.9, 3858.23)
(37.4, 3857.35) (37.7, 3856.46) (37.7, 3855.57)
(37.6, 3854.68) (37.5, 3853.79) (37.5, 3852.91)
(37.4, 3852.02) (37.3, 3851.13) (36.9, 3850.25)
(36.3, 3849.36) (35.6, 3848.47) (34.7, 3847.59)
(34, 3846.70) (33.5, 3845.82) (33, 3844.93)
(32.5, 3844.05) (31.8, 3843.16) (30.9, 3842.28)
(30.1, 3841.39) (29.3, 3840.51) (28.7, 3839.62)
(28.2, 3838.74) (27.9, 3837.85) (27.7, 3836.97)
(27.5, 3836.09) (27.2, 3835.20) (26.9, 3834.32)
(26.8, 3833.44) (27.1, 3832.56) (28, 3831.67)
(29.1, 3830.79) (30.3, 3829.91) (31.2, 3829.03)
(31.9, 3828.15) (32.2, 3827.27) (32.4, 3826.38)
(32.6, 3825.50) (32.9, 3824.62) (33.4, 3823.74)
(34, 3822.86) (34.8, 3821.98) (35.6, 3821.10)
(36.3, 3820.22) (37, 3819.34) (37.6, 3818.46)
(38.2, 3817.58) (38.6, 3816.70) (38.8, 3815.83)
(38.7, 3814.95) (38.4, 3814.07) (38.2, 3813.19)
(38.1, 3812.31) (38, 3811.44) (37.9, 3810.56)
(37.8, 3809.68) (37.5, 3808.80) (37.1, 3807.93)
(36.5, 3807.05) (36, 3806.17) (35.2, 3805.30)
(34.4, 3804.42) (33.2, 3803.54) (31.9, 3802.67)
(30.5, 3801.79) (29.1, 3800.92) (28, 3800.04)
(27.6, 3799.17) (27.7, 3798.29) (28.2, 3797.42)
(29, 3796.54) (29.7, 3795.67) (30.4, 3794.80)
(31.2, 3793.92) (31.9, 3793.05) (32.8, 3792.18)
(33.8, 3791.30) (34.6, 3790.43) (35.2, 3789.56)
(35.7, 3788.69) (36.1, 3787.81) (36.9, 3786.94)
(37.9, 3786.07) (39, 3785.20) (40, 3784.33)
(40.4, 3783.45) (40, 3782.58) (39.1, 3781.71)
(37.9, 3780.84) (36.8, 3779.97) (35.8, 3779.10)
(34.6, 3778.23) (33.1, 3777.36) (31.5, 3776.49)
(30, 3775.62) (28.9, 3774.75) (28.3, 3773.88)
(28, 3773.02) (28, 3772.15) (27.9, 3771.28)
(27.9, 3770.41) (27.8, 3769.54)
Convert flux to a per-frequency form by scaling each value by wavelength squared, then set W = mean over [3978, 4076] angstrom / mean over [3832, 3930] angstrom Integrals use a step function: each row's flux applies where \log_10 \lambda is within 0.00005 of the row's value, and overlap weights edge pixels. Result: 1.3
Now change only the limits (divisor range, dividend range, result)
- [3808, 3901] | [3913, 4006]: 1.08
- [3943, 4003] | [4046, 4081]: 1.22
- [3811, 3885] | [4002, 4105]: 1.31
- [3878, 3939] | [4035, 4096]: 1.28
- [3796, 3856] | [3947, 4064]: 1.26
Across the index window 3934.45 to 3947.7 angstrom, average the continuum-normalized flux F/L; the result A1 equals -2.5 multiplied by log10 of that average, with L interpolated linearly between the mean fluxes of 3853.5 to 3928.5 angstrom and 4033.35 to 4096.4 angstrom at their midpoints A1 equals 0.08 mag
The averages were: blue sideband 35.9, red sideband 40.6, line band 34.6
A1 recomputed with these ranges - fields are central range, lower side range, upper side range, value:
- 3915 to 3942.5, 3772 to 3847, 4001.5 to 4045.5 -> 0.10 mag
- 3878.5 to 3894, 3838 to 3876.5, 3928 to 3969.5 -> 0.08 mag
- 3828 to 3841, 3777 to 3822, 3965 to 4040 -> 0.25 mag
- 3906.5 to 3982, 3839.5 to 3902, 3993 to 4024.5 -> 0.12 mag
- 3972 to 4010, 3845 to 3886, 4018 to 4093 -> 0.03 mag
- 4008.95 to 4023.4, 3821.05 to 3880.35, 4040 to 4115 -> -0.05 mag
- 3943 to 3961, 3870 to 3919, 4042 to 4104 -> 0.04 mag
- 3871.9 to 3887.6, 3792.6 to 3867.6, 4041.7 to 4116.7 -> 0.04 mag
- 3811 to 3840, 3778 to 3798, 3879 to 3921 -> 0.07 mag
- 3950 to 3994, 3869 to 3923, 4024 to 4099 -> 0.12 mag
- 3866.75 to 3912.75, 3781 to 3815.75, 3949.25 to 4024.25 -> 0.02 mag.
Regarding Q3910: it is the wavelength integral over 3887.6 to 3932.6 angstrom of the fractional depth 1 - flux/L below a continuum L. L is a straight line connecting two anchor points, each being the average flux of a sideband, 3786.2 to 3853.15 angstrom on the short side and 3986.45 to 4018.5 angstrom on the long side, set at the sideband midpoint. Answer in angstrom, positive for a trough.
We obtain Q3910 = 1.9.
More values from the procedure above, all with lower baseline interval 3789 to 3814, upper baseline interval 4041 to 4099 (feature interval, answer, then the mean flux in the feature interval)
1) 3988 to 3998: -0.5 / 40.7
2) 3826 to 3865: 1.7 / 33.1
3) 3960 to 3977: 3.8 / 29.5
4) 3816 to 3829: -0.3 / 34.8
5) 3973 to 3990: 1.4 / 35.2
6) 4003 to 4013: -0.4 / 40.5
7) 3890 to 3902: 0.8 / 33.6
